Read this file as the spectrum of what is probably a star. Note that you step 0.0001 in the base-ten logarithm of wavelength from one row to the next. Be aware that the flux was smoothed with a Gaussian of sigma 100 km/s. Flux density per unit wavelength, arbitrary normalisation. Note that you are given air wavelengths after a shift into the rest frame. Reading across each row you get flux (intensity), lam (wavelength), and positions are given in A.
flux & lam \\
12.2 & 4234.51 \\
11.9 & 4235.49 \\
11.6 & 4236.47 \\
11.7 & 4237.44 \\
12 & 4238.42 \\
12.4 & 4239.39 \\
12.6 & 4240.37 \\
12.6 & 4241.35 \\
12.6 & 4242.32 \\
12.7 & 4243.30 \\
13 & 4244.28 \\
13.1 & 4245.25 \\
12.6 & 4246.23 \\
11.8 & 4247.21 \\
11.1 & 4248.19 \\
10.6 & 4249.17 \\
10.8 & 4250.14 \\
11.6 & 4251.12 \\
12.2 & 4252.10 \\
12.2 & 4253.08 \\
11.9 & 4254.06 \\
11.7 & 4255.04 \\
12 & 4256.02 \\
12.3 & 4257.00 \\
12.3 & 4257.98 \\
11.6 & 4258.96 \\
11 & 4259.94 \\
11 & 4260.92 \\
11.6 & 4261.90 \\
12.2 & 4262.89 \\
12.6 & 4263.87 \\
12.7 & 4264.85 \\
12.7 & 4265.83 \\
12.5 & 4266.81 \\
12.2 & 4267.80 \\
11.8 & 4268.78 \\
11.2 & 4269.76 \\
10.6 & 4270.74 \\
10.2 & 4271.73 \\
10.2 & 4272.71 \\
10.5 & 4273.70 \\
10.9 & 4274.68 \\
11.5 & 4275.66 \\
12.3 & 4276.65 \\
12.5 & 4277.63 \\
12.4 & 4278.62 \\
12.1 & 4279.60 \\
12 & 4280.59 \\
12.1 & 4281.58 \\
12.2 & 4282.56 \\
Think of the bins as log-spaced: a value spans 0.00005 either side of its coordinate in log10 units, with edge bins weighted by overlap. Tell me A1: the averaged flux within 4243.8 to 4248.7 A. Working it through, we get 12.3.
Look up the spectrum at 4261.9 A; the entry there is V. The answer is 11.6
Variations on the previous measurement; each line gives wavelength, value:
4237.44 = 11.7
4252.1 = 12.2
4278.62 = 12.4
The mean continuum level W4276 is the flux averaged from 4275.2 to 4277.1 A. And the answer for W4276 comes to 11.9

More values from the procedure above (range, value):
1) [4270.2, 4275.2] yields 10.5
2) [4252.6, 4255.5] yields 11.9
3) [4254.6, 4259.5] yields 12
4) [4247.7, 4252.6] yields 11.3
